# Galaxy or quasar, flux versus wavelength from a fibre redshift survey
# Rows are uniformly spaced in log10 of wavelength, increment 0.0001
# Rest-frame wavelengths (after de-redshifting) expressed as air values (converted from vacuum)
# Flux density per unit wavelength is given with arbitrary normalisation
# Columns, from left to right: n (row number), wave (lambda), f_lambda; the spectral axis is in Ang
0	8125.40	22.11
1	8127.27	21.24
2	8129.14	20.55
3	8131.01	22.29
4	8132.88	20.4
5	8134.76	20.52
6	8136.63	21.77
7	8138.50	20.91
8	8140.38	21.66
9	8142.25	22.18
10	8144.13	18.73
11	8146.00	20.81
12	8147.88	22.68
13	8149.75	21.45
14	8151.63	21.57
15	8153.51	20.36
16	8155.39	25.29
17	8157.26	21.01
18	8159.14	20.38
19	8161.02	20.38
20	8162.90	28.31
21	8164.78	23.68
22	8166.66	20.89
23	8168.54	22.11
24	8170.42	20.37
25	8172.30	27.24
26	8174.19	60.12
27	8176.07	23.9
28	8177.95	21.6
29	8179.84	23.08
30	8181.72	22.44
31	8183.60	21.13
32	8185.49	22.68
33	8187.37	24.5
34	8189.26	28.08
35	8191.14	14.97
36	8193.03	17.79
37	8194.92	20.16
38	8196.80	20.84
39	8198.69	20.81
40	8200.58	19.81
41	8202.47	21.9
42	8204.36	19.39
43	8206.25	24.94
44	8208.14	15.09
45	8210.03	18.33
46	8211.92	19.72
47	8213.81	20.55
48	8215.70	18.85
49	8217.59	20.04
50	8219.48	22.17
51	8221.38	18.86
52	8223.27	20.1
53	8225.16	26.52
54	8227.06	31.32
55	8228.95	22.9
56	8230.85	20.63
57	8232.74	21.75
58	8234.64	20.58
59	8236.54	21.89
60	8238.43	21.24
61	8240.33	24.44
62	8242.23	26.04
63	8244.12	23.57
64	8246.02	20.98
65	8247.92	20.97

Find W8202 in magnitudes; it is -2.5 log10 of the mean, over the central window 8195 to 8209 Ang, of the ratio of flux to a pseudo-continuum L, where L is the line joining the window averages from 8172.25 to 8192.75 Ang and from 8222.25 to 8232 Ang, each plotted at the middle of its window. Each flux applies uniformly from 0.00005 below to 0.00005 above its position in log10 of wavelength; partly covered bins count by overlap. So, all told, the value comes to 0.23 mag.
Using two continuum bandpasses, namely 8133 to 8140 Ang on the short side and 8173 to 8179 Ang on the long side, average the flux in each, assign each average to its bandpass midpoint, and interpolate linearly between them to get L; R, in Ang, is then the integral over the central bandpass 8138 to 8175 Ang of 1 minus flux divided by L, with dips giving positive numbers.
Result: 5.32 Ang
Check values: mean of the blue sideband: 21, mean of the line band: 23.9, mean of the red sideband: 34.6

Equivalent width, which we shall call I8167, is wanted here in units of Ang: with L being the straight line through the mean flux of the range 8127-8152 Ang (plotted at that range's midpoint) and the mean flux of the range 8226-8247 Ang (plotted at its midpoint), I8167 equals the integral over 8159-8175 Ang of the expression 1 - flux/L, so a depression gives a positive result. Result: -3.9 Ang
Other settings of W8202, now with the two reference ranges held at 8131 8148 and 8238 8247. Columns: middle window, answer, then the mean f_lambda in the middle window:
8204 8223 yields 0.148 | 19.8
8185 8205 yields 0.066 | 21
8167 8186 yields -0.203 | 26.4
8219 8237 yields 0.016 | 22.7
